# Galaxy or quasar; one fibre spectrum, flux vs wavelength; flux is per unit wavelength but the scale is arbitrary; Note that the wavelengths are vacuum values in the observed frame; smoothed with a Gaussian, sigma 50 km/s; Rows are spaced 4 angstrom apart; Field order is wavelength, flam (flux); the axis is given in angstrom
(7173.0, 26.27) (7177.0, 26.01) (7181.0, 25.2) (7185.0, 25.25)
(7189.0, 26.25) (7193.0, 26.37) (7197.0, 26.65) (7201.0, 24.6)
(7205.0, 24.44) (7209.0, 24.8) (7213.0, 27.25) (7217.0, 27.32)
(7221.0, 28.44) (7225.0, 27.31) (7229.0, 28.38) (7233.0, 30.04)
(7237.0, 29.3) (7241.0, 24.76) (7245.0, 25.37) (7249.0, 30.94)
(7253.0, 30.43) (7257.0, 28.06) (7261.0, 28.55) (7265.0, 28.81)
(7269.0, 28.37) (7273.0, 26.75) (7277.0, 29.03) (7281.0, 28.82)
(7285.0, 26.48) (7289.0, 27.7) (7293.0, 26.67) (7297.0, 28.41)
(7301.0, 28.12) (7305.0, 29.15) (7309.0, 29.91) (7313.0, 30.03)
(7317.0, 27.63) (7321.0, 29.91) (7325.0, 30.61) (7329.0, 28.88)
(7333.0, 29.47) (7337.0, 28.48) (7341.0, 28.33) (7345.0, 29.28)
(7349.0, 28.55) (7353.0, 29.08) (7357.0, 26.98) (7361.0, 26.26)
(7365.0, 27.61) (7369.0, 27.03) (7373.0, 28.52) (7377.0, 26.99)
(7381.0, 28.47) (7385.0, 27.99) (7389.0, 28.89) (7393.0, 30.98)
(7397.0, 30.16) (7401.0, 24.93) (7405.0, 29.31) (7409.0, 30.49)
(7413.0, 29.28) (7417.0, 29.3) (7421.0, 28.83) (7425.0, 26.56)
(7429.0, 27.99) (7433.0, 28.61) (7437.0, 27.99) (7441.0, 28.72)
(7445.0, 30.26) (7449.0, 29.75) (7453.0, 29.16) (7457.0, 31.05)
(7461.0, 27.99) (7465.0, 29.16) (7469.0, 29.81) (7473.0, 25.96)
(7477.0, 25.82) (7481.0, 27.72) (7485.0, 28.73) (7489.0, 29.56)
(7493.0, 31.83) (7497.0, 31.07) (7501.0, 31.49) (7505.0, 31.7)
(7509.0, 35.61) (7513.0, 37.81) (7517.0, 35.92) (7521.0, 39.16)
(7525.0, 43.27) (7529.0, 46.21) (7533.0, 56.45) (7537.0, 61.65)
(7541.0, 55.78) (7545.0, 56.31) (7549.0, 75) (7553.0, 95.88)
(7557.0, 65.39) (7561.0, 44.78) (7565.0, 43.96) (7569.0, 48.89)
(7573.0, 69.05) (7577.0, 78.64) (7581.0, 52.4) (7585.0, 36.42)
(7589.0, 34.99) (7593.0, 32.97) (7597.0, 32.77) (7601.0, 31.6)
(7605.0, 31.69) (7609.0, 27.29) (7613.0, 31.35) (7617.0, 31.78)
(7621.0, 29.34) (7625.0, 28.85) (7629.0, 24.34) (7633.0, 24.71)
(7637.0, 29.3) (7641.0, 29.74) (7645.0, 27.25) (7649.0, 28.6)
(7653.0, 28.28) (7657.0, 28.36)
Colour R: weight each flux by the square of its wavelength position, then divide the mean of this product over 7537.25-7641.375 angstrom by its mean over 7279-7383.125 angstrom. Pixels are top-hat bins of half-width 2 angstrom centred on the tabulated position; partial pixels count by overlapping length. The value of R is 1.68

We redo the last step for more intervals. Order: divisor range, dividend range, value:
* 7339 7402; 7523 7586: 2.18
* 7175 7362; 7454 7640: 1.55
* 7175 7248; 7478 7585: 1.96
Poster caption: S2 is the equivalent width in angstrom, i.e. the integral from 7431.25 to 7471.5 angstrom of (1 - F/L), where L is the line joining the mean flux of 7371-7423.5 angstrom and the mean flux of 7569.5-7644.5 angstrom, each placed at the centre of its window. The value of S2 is 2.0 angstrom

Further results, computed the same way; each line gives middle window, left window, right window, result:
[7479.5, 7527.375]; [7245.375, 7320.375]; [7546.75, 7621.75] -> 9.7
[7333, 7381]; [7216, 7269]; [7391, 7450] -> 1.1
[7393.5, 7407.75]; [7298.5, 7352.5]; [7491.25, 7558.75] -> 3.1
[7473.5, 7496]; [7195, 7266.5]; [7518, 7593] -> 9.3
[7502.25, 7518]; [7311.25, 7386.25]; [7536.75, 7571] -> 5.5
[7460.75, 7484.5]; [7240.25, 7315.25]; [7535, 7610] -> 8.7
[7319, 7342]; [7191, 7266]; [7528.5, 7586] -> 5.0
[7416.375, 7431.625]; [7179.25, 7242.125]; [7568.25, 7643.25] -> 2.0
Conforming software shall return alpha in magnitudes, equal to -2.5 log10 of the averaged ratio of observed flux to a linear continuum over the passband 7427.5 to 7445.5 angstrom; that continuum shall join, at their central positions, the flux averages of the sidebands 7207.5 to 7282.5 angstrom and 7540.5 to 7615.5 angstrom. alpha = 0.37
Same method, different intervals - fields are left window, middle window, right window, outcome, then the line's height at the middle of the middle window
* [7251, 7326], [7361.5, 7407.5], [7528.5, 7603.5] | 0.30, 37.2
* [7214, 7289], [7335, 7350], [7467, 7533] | 0.06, 30.3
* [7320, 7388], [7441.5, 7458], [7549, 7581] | 0.43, 44.4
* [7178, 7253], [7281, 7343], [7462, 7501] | -0.04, 27.6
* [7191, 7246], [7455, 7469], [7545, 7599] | 0.49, 46.1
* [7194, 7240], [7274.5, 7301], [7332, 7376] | -0.01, 27.6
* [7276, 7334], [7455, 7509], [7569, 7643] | 0.13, 33.5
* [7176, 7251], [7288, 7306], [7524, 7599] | 0.19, 33.4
